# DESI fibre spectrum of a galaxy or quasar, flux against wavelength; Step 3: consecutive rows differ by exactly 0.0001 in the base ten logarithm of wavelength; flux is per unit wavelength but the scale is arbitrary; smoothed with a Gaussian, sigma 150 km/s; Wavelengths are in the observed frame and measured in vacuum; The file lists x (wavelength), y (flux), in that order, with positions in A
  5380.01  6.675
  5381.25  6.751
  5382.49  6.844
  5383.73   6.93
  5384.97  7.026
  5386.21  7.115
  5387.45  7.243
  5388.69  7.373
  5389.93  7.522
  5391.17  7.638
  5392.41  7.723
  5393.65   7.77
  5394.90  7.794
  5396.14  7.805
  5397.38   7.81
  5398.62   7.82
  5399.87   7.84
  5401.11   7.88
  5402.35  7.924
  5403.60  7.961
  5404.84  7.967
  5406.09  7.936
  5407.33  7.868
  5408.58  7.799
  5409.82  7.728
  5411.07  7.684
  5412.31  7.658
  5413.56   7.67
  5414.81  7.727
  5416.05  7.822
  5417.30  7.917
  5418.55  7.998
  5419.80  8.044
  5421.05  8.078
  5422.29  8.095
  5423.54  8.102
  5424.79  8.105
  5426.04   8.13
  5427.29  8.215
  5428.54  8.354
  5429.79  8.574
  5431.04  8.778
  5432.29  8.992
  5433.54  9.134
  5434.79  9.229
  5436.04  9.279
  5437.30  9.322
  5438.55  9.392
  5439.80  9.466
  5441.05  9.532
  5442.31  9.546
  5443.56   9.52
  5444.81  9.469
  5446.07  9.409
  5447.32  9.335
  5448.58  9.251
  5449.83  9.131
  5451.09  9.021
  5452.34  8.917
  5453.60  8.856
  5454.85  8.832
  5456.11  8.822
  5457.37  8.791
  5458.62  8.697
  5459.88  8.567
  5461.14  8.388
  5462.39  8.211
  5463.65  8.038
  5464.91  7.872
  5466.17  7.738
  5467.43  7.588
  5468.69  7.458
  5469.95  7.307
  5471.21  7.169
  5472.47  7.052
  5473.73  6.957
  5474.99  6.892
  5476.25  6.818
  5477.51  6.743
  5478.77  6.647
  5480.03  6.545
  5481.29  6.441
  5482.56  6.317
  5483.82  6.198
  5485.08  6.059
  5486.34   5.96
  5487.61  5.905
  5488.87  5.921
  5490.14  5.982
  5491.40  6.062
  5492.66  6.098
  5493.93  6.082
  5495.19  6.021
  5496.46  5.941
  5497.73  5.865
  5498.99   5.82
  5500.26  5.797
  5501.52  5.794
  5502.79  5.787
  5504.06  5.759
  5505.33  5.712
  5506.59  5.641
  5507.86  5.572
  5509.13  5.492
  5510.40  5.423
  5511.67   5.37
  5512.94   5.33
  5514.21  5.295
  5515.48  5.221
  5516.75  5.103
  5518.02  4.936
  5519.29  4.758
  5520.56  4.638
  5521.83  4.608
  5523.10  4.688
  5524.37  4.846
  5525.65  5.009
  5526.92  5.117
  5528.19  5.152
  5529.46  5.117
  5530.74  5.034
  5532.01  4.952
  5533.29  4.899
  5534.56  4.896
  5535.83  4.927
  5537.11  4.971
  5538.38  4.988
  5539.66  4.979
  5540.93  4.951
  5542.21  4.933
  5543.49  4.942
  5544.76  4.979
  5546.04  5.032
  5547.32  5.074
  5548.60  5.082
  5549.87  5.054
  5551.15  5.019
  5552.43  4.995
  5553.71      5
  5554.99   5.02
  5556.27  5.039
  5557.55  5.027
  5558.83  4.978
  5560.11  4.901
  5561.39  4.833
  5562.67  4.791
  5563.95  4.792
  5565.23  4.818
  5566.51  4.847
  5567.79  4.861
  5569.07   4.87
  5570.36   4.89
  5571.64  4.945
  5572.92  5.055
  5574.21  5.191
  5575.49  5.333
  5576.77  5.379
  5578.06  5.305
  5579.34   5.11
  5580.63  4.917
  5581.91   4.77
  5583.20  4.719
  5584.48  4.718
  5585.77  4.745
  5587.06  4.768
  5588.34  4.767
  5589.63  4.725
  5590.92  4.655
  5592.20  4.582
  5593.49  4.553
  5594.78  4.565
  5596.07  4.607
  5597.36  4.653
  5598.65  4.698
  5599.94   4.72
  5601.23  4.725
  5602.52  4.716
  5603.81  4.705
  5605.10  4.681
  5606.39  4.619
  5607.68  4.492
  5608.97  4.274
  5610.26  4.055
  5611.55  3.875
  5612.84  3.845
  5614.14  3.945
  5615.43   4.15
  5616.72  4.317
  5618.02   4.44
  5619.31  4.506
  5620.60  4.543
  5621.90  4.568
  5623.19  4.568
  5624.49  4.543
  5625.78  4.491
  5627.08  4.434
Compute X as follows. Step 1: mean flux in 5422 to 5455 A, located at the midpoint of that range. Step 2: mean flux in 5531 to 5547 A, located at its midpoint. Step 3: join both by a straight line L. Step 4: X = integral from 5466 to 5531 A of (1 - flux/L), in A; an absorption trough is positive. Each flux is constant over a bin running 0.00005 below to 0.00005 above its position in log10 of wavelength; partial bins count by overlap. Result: 6.9 A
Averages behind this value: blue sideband 8.97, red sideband 4.96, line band 5.89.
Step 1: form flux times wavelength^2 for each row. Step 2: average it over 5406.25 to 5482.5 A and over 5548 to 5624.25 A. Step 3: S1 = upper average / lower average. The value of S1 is 0.61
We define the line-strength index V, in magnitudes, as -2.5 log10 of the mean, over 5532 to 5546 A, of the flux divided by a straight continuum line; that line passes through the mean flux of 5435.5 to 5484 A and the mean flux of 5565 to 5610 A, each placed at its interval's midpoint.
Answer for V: 0.22 mag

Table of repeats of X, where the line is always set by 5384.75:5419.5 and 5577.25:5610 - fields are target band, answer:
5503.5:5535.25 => 4.0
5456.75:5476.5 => -3.0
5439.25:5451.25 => -4.0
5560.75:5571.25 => 0.6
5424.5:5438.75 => -3.0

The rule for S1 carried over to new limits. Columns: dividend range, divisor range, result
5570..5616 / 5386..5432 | 0.63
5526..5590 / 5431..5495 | 0.65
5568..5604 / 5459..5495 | 0.73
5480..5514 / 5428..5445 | 0.65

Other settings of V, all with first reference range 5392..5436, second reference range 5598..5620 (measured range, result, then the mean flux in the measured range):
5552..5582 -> 0.04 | 4.99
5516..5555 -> 0.17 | 4.96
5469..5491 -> 0.05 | 6.53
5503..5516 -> 0.14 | 5.49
